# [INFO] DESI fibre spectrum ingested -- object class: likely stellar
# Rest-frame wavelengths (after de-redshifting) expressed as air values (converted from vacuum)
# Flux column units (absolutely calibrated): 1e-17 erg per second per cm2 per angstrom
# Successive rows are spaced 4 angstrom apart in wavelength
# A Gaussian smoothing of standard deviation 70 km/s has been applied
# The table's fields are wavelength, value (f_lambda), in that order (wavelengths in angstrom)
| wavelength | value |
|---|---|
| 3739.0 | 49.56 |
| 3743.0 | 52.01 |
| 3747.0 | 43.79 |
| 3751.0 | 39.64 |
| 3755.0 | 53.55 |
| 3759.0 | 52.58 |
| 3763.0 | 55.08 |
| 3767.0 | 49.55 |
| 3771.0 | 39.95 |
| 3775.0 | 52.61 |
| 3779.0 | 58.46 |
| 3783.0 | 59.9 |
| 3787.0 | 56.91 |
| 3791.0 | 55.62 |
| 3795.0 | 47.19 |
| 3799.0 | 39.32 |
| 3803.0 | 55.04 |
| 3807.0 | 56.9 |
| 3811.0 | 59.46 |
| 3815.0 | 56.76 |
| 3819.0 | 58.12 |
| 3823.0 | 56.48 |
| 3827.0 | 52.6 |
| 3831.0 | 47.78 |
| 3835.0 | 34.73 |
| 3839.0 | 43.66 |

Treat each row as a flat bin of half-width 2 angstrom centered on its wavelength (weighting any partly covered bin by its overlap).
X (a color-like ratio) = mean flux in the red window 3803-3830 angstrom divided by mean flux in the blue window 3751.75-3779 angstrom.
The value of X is 1.1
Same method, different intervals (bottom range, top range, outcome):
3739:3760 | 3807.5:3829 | 1.18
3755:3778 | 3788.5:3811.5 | 1.02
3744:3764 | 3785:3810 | 1.07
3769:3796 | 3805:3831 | 1.05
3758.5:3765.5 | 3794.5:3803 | 0.84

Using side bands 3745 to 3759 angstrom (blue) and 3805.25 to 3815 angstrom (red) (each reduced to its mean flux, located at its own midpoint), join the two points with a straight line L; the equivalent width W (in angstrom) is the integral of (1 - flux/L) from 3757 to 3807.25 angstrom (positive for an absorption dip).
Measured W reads 0.3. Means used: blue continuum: 46.6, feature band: 52.1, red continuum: 57.9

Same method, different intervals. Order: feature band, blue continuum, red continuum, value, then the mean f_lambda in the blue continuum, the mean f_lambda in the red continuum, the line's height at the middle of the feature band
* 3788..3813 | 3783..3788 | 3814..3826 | 2.2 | 58.1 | 56.8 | 57.5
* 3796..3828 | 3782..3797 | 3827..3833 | -1.6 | 54.6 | 49.4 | 51.7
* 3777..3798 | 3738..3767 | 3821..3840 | -2.8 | 49.5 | 47.2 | 48.5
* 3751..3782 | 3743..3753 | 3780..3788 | 0.0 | 43.8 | 58.6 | 51.4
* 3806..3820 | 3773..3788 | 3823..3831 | -1.1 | 57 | 52.4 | 53.8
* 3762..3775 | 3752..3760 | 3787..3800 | 0.6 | 51.4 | 49.5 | 50.8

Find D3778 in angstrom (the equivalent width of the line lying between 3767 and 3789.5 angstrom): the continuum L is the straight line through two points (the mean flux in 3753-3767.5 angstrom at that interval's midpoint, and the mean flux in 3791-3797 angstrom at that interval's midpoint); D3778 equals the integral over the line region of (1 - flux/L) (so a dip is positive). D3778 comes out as -0.8 angstrom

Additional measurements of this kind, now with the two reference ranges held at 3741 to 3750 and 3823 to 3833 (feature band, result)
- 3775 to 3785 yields -1.8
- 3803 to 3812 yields -1.3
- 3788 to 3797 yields -0.5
